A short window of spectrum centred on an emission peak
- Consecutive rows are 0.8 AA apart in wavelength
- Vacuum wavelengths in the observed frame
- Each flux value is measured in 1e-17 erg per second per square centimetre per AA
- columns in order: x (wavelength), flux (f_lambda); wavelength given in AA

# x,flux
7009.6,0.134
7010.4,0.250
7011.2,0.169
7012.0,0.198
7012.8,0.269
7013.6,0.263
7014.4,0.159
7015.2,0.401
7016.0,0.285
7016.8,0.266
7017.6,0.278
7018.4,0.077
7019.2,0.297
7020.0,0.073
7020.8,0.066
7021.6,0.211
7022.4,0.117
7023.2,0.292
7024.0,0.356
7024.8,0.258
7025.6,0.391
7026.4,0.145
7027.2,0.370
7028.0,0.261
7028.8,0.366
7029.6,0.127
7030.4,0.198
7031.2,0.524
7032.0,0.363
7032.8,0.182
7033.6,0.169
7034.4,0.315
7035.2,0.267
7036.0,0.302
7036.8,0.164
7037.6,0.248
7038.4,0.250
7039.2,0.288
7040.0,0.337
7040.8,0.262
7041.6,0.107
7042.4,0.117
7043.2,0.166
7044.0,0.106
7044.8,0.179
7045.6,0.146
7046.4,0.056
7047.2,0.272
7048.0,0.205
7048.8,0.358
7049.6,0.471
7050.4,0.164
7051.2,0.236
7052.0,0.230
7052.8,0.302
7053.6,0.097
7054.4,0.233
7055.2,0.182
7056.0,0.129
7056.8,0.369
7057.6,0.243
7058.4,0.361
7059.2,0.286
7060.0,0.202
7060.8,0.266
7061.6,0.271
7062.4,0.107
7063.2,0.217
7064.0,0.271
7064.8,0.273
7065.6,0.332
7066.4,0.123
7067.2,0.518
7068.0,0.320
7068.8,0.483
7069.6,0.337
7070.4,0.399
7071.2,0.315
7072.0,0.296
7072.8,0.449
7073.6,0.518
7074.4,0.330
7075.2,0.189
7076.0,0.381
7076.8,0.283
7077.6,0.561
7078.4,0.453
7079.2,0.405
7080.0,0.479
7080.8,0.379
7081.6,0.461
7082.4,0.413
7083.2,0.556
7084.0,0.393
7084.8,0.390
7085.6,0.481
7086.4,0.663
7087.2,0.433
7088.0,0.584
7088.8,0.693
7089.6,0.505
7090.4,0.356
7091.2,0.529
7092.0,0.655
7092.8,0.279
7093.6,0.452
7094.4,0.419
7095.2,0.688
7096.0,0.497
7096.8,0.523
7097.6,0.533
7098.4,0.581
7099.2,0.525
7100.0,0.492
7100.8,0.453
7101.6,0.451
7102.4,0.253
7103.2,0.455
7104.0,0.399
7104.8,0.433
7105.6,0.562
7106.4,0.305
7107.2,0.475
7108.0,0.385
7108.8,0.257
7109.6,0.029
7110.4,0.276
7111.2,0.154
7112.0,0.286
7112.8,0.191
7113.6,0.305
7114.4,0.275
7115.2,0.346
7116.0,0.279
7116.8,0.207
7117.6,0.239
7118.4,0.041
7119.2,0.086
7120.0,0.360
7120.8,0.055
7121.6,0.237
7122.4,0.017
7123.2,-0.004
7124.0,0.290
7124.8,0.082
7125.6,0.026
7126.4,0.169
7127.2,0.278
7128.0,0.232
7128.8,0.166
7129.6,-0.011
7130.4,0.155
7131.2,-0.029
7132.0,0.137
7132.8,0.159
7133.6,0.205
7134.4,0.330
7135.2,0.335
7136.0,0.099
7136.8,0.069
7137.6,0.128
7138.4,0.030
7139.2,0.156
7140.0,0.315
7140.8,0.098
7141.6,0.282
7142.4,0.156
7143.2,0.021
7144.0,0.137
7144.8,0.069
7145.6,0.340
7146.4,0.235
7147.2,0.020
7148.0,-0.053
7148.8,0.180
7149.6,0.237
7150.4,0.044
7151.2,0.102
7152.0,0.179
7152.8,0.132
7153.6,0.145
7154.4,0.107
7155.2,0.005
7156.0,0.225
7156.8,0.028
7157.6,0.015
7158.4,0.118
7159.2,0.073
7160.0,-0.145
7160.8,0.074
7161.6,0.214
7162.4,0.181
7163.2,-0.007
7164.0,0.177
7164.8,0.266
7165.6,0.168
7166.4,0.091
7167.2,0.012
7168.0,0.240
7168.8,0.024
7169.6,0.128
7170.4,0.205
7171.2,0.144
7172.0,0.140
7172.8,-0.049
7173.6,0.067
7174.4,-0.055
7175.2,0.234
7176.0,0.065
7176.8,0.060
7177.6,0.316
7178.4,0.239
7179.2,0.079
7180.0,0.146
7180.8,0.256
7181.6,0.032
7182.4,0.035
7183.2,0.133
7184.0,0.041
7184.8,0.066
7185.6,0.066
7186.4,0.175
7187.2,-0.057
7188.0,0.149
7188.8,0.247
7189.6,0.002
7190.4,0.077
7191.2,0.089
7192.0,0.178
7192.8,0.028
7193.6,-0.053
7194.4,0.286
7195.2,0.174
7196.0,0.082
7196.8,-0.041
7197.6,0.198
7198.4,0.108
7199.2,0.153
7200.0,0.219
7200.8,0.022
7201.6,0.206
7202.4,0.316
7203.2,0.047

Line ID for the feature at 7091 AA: C III]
